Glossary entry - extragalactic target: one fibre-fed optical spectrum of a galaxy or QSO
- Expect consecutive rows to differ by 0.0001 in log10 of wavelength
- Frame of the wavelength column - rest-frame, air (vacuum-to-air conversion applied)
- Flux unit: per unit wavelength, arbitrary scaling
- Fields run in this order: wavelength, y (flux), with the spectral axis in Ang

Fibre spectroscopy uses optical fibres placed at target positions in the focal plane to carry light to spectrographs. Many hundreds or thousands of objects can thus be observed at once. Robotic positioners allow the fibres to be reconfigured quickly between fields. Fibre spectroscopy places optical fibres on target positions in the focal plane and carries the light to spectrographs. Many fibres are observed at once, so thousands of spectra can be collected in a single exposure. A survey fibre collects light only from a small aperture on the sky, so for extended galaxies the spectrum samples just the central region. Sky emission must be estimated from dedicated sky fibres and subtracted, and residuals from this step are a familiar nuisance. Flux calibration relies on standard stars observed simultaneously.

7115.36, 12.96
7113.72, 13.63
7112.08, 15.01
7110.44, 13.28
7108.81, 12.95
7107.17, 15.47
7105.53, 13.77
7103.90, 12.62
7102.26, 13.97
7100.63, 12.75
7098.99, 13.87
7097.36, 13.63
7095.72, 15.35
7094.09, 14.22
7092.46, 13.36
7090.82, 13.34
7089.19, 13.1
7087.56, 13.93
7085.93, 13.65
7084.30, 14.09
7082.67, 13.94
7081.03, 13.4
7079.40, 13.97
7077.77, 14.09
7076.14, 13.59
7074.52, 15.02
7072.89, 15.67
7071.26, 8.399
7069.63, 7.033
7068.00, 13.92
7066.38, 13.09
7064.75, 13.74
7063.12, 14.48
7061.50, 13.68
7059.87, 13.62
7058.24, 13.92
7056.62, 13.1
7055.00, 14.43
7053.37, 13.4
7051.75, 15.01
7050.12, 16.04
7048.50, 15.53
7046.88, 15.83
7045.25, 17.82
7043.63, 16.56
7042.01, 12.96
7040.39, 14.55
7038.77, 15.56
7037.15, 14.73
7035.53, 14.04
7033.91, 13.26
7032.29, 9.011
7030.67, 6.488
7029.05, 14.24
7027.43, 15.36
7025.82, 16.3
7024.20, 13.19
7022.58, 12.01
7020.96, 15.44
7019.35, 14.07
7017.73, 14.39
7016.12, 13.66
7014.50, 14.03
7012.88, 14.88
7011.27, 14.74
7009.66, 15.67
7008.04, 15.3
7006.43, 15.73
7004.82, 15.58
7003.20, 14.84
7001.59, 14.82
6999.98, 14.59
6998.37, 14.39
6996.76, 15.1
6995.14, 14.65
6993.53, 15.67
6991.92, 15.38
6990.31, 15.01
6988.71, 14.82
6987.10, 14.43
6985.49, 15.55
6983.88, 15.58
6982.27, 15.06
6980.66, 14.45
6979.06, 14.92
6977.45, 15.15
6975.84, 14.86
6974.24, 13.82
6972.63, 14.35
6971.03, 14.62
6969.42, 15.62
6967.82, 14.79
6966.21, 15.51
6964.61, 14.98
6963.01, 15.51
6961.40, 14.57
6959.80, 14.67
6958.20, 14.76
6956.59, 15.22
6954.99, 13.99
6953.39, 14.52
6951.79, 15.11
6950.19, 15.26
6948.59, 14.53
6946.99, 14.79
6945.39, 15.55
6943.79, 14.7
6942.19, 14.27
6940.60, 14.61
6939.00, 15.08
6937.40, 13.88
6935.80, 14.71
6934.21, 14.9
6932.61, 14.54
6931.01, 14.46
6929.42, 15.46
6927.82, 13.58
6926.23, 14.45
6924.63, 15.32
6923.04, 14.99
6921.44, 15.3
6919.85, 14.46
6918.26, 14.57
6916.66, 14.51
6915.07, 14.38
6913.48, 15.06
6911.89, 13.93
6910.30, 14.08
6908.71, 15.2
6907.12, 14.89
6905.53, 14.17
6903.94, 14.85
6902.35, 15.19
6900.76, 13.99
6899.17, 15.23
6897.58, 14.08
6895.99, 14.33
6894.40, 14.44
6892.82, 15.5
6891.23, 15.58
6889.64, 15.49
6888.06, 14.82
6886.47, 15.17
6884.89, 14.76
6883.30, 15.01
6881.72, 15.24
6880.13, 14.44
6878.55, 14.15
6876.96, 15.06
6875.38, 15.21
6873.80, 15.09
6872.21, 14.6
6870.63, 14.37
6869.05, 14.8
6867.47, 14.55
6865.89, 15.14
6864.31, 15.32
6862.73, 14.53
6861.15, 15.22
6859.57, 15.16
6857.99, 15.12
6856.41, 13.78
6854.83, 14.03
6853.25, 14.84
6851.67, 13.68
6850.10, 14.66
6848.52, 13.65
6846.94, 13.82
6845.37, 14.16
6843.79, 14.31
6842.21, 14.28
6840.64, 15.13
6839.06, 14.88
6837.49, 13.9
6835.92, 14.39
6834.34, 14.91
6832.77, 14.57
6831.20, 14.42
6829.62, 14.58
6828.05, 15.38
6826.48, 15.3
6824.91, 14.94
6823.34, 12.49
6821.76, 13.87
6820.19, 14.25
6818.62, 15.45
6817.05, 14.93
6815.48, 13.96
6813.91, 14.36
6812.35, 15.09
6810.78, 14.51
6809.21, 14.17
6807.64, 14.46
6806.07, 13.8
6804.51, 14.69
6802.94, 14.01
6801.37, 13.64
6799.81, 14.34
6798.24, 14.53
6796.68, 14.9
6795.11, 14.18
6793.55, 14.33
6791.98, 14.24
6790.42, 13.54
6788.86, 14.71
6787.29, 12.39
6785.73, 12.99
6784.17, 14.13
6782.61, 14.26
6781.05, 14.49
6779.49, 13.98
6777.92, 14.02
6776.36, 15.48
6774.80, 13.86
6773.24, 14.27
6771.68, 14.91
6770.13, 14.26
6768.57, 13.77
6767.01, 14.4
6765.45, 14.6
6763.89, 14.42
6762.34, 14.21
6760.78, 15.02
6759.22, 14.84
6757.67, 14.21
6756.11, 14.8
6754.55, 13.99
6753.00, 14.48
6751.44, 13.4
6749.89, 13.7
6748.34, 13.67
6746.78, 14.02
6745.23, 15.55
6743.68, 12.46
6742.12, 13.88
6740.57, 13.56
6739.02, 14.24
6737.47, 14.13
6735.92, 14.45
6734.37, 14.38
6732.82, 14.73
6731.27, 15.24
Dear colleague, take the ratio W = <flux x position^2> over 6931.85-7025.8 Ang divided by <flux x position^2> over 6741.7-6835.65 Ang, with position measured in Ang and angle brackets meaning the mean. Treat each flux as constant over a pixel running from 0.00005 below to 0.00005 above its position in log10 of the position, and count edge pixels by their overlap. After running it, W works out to 1.09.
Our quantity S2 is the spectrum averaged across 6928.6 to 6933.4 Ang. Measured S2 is 14.8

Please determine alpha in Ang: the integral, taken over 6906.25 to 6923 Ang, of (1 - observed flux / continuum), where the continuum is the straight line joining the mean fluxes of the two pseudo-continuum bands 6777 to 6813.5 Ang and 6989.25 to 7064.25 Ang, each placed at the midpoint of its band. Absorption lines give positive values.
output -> -0.43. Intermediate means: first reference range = 14.2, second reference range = 14.4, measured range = 14.7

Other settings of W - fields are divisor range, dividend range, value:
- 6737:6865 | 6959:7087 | 1.06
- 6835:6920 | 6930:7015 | 1.04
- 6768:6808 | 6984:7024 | 1.11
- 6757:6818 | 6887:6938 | 1.07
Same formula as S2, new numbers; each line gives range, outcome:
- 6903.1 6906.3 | 14.5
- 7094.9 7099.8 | 14.3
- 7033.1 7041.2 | 14.4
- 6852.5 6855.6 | 14.4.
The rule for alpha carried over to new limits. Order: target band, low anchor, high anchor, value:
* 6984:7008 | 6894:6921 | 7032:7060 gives -0.9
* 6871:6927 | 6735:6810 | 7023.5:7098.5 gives -3.1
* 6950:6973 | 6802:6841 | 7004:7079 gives -1.2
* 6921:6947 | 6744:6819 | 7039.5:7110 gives -1.2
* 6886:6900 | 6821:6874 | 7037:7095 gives -0.5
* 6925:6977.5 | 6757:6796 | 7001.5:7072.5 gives -2.6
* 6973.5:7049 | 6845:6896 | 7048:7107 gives -3.0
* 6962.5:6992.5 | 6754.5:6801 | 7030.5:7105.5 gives -2.3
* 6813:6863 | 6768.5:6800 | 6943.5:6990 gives -0.3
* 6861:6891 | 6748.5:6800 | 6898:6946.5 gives -0.8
